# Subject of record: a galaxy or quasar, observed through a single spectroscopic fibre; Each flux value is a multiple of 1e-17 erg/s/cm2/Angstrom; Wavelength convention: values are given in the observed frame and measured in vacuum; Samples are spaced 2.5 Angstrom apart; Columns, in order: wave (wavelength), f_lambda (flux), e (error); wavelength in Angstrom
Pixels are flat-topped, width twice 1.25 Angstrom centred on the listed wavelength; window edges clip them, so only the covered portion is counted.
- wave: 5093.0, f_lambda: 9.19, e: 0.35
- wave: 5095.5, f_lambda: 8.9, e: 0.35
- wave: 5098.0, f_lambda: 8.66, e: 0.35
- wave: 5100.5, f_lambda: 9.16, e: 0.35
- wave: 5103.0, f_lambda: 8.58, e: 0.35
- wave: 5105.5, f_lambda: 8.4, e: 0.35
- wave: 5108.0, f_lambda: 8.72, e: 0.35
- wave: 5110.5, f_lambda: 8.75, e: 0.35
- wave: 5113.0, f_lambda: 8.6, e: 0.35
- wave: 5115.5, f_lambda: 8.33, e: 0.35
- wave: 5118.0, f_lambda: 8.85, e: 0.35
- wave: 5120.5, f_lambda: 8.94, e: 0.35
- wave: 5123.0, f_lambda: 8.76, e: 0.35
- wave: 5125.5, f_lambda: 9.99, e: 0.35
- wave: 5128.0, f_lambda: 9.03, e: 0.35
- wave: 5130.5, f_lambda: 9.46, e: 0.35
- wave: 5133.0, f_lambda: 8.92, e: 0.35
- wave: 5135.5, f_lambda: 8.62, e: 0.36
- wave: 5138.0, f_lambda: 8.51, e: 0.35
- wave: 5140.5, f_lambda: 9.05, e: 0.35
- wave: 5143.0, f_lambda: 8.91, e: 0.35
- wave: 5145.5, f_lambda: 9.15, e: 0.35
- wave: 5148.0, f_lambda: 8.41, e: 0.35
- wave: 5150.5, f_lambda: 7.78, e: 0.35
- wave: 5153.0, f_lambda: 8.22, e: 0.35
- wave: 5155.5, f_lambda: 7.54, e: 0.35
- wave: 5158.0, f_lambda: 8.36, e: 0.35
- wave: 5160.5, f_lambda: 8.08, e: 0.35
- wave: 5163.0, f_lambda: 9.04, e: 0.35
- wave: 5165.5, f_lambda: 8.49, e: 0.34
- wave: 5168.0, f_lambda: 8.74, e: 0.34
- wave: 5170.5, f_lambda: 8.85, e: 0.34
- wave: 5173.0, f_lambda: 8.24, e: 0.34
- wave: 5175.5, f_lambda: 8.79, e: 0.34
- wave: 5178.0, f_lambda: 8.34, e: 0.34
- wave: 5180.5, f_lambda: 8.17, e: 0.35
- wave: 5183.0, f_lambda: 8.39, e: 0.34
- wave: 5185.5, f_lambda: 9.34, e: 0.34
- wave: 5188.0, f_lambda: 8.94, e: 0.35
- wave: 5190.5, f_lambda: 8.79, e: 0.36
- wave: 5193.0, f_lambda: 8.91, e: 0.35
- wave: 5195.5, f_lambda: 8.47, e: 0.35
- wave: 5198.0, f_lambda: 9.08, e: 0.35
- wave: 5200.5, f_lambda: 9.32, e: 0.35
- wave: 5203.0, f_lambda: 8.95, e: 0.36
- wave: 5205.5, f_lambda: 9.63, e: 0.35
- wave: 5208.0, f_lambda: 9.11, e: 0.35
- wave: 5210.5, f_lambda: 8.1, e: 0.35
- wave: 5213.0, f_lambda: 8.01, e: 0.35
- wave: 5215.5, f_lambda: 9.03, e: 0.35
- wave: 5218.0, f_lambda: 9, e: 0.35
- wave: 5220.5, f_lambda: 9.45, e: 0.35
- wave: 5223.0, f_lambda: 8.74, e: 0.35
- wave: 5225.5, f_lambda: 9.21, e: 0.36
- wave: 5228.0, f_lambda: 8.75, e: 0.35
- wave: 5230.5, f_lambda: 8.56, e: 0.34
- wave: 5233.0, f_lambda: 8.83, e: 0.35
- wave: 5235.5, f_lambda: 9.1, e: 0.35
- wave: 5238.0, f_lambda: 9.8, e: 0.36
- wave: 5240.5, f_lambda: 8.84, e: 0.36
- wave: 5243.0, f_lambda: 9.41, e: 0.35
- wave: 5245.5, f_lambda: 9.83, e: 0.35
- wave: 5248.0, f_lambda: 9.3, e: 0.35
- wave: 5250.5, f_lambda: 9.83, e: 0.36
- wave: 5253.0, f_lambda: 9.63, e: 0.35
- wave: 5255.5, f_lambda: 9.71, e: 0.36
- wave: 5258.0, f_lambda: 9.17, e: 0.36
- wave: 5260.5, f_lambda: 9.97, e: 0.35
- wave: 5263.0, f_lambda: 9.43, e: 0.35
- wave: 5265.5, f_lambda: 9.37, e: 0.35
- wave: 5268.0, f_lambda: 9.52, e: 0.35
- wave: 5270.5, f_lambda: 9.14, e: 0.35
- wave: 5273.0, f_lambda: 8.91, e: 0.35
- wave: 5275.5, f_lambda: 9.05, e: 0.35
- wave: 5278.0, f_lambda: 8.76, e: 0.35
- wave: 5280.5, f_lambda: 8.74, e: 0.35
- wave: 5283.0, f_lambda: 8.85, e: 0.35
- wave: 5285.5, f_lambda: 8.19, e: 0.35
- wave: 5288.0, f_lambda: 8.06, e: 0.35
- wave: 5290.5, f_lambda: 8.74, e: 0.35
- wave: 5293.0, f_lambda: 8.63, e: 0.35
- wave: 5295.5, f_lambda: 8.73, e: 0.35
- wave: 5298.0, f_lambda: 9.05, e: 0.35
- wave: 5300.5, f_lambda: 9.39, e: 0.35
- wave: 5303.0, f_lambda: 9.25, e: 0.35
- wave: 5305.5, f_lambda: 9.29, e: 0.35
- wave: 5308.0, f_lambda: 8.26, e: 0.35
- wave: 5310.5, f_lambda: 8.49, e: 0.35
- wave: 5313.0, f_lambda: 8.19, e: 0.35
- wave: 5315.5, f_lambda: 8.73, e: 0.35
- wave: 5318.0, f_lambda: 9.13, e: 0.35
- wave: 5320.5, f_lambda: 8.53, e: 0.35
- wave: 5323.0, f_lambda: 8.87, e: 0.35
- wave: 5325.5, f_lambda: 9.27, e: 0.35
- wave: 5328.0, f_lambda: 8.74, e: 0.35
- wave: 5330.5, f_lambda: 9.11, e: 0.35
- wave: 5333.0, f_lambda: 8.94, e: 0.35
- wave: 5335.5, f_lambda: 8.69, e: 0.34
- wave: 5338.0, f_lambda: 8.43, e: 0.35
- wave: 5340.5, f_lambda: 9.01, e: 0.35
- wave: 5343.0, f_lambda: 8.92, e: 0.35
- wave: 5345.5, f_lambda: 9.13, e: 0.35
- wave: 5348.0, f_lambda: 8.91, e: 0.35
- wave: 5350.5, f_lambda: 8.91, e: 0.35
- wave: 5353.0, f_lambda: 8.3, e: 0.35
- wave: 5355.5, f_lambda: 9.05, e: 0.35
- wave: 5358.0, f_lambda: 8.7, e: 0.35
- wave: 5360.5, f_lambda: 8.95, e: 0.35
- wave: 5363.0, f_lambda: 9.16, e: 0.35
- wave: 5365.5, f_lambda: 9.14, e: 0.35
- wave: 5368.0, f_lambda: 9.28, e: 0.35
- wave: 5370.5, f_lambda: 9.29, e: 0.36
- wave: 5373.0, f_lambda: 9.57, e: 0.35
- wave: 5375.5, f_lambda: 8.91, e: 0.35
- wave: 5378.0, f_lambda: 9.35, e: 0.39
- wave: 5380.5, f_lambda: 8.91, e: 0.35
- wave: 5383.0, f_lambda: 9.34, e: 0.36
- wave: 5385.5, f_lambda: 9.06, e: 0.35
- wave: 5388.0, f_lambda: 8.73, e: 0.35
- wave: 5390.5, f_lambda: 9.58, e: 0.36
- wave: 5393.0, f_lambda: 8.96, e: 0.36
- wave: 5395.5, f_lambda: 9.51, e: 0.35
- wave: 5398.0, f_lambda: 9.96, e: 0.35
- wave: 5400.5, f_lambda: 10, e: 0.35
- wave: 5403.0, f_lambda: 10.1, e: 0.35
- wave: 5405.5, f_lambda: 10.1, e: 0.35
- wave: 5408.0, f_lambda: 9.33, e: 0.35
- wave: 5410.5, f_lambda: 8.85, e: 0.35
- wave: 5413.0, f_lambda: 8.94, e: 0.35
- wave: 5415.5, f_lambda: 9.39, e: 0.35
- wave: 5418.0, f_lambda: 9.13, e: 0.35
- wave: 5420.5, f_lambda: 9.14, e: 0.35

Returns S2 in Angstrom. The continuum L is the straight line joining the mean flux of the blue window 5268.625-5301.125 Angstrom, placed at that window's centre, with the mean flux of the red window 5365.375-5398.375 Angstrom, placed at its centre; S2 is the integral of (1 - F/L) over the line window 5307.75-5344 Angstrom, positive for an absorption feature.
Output 0.9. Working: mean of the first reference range 8.79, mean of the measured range 8.77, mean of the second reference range 9.24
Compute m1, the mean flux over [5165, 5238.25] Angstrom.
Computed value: 8.83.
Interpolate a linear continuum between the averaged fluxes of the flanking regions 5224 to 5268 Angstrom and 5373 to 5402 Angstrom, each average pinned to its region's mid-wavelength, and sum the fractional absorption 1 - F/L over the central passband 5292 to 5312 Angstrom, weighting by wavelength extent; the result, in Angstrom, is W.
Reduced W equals 1.0 Angstrom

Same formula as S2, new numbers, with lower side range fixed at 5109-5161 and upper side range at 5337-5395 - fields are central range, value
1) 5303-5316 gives 0.4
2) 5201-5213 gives -0.1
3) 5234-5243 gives -0.4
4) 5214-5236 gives -0.3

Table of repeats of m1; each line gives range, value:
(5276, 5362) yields 8.8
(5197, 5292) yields 9.08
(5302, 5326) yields 8.78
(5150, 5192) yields 8.49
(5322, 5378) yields 8.98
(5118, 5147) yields 9.02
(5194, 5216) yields 8.85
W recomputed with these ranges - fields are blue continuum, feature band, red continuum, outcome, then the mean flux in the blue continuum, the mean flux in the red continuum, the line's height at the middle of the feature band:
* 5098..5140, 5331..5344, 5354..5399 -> 0.5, 8.85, 9.18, 9.13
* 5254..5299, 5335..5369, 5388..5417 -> 1.4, 9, 9.48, 9.29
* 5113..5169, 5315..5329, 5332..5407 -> 0.3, 8.69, 9.16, 9.07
